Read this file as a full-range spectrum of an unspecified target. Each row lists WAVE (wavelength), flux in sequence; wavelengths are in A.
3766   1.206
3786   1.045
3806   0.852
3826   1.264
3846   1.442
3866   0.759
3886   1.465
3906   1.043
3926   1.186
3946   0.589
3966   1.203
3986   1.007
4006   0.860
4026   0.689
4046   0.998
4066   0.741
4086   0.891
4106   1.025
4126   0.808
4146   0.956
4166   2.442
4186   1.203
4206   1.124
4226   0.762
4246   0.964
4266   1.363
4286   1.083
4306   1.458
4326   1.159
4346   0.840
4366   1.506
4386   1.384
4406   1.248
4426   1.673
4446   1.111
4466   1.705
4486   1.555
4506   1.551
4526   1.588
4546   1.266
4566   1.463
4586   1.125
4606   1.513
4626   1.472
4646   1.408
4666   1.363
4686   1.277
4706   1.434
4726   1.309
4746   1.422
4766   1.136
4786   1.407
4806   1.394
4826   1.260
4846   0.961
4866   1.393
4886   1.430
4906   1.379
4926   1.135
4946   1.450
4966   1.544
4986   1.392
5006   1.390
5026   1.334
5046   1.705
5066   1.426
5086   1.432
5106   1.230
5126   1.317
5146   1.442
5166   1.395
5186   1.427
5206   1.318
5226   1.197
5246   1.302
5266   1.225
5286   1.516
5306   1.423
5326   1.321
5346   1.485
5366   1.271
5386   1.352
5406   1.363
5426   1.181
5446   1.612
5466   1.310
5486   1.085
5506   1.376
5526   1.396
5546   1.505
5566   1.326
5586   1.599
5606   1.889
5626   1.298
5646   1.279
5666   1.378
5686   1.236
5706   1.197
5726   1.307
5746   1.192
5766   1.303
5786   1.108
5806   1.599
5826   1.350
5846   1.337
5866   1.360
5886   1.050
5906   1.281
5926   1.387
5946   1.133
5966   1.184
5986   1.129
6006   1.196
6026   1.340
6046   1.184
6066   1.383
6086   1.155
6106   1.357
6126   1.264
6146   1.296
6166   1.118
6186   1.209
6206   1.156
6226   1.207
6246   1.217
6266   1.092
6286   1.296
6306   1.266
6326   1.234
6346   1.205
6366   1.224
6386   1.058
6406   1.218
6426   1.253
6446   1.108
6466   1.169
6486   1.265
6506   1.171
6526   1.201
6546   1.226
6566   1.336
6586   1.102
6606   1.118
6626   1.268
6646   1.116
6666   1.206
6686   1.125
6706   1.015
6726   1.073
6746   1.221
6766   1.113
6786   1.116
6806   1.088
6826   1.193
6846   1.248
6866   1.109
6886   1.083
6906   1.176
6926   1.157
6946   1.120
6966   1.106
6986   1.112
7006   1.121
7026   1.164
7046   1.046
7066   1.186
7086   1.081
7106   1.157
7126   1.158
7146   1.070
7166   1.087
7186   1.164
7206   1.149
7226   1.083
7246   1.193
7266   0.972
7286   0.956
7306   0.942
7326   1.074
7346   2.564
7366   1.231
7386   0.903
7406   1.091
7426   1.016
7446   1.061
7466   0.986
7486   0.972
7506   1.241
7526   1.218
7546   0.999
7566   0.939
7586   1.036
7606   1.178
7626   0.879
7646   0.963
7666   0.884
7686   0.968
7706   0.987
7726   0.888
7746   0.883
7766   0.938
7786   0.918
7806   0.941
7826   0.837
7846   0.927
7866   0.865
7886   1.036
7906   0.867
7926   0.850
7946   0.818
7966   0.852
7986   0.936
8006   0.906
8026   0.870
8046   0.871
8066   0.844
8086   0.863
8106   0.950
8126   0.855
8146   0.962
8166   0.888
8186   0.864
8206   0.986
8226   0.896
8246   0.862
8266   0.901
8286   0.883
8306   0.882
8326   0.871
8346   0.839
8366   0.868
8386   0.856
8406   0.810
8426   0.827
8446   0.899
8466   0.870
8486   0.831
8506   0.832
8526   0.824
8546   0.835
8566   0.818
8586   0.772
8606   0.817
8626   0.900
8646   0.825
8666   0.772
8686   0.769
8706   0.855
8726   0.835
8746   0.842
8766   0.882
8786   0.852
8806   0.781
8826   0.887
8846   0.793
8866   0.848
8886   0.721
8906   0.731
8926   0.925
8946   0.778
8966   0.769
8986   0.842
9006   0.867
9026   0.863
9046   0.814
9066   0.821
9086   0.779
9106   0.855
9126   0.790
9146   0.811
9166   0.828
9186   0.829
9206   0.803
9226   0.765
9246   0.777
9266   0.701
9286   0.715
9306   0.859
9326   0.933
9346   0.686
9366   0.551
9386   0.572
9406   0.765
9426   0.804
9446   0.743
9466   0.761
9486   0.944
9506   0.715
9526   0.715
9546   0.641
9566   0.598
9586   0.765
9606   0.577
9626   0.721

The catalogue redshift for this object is 0.12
